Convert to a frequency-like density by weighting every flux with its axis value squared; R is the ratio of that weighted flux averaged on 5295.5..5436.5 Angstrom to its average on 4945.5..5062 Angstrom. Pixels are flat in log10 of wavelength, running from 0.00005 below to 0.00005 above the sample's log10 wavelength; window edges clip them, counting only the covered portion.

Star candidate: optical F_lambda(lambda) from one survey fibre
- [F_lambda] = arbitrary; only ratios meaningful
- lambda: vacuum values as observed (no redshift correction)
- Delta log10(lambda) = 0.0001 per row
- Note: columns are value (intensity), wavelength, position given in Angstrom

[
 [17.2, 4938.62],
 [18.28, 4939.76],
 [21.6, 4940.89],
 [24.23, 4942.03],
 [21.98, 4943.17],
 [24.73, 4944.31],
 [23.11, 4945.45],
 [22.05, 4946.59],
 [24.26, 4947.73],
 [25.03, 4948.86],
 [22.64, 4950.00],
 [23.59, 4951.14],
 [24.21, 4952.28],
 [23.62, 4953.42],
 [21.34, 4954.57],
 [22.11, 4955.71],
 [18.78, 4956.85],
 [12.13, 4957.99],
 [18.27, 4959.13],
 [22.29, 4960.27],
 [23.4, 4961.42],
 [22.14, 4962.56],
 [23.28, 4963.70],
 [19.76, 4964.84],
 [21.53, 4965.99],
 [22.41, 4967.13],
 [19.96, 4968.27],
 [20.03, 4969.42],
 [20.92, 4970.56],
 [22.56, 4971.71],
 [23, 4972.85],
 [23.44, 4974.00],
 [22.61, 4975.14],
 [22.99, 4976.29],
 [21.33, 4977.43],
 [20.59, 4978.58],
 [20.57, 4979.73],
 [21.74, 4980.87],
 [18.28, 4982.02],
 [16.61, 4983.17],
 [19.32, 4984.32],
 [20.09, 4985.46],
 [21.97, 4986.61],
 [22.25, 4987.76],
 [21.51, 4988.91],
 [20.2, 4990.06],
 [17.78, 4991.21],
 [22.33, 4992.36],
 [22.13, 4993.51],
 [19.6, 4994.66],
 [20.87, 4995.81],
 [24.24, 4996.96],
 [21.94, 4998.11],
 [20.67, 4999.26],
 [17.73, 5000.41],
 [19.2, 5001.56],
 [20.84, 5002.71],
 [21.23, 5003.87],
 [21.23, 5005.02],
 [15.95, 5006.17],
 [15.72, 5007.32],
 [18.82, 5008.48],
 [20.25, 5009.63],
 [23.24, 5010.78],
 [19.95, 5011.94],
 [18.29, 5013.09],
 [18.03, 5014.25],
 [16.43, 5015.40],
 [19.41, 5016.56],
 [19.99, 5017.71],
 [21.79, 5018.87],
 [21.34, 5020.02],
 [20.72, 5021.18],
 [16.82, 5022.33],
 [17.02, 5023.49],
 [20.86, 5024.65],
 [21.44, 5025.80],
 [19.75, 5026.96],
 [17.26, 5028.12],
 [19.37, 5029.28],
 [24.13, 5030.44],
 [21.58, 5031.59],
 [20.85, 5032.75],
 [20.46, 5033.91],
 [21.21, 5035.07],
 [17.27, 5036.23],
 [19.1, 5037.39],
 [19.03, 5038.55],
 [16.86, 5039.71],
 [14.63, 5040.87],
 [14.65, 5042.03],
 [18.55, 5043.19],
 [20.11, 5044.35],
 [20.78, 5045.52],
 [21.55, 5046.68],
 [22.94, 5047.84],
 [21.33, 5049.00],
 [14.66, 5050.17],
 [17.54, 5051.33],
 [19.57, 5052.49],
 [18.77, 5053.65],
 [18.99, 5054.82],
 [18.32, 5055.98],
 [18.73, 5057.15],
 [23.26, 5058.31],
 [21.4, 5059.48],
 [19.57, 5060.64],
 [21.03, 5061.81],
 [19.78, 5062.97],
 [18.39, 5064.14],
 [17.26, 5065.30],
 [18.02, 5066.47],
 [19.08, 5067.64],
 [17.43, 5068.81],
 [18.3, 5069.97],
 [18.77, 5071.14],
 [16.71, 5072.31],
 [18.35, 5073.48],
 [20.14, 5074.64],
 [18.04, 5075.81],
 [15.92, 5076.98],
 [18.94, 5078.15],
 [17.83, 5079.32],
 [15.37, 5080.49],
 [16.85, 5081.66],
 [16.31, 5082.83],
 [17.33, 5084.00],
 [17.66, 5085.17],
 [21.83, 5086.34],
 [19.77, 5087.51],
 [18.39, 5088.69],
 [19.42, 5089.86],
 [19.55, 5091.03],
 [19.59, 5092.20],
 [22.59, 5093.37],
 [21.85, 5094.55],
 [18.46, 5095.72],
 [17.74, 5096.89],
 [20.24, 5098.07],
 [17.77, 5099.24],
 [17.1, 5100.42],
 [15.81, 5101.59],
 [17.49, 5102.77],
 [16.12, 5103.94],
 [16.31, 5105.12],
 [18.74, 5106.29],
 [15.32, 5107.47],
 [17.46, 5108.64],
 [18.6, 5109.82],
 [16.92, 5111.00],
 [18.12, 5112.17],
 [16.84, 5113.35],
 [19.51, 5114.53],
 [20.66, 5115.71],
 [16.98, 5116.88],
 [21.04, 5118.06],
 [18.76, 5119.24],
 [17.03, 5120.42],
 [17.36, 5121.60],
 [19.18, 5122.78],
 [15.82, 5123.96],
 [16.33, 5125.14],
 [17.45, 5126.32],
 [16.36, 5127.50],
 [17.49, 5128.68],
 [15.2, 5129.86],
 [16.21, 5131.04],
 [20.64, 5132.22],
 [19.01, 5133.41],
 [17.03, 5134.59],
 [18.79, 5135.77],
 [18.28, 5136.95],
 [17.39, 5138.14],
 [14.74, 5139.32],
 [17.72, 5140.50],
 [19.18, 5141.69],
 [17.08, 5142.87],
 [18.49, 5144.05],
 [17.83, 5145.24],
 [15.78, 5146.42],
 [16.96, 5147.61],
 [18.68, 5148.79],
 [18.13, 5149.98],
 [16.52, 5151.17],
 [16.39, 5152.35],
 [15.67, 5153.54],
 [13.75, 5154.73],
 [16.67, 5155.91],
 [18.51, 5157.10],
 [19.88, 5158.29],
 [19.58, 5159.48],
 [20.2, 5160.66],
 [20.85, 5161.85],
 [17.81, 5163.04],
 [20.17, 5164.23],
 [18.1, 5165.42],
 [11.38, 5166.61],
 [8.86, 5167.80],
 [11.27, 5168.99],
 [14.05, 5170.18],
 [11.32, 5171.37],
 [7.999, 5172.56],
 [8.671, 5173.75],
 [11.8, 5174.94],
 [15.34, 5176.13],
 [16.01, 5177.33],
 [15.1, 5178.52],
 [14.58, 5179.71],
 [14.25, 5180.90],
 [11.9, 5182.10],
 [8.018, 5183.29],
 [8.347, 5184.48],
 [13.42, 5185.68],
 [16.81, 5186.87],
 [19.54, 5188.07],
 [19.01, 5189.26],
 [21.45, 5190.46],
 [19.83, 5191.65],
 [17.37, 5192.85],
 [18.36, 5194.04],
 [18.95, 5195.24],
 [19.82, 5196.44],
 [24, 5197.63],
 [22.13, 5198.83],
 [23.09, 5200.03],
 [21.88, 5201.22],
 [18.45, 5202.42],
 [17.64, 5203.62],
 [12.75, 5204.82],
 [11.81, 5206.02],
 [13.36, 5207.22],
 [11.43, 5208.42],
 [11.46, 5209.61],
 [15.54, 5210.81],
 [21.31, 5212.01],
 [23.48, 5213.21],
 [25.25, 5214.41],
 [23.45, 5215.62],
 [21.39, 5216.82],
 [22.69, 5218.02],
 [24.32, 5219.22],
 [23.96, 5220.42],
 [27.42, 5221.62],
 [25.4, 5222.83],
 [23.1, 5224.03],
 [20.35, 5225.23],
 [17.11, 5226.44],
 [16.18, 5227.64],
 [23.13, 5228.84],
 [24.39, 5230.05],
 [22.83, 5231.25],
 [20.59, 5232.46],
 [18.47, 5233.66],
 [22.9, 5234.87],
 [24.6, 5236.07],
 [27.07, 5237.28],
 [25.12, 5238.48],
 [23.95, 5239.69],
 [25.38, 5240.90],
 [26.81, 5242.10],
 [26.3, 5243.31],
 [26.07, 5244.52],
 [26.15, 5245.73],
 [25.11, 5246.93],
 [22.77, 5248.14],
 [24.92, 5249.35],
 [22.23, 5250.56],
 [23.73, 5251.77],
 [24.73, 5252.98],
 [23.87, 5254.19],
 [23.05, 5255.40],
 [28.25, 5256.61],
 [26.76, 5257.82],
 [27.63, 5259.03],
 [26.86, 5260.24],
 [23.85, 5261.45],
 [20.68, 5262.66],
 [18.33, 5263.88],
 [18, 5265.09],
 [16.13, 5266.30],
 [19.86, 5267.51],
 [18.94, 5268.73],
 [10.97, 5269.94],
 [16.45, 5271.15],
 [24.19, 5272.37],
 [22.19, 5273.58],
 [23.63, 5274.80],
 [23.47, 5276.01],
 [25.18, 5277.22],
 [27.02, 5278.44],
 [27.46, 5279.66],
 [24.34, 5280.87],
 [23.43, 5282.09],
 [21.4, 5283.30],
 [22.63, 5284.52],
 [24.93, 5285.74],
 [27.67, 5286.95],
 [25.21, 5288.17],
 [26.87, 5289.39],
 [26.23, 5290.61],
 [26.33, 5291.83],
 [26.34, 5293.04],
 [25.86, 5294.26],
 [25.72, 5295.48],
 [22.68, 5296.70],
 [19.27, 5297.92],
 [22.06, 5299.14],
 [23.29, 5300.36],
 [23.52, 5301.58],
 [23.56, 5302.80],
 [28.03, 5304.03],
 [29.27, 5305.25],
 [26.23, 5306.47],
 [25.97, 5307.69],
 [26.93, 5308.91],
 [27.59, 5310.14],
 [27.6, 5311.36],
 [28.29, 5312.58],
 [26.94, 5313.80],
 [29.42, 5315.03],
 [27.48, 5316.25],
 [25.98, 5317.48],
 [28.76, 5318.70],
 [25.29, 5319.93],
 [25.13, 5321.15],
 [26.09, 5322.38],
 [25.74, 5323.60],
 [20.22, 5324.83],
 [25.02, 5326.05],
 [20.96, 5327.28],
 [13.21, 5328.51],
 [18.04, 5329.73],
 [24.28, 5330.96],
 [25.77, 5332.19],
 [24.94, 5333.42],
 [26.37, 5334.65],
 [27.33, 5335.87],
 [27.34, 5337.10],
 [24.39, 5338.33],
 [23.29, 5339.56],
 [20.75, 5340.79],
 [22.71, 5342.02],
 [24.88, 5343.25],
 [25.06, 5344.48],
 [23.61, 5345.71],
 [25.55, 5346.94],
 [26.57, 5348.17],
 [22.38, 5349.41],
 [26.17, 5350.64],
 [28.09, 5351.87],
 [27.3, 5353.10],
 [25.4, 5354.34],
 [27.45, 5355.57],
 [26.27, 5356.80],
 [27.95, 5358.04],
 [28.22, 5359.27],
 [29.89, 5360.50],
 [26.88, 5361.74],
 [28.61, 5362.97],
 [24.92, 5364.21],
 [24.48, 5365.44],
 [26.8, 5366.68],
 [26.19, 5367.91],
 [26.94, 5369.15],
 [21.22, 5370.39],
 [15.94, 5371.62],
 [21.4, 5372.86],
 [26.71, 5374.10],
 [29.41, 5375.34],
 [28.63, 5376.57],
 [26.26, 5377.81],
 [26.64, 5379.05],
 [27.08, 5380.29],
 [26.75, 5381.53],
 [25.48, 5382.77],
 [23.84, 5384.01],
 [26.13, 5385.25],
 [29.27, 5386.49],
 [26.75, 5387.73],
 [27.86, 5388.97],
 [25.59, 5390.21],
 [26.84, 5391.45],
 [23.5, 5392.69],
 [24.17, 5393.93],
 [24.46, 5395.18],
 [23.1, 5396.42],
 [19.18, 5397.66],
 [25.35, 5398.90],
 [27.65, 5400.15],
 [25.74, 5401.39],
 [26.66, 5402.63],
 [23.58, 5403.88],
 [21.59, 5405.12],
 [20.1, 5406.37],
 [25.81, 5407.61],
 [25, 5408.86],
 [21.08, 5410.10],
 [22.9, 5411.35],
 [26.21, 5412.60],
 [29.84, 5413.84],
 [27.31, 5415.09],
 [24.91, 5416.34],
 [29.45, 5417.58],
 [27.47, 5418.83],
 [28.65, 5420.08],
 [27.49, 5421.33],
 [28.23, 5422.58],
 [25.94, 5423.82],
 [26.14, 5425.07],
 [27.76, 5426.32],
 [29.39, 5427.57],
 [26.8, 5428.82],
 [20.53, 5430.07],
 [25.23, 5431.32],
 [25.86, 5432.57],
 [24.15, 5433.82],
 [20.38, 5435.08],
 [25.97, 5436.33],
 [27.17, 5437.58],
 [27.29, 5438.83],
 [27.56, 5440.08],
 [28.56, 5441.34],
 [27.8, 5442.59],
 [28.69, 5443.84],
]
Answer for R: 1.4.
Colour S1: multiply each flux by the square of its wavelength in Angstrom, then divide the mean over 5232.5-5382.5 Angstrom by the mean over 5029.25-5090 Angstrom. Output 1.4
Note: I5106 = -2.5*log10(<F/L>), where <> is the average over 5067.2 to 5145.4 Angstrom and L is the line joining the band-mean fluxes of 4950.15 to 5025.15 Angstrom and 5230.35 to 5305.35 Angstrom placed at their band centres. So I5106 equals 0.21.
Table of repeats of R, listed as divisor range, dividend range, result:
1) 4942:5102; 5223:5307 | 1.30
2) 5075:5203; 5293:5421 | 1.59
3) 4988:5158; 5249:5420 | 1.47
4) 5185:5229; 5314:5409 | 1.36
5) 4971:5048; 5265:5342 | 1.35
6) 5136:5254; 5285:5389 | 1.42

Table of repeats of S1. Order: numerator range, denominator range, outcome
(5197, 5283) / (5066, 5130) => 1.29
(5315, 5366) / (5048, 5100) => 1.48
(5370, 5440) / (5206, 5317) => 1.15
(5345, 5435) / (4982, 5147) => 1.55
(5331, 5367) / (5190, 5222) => 1.38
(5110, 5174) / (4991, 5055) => 0.90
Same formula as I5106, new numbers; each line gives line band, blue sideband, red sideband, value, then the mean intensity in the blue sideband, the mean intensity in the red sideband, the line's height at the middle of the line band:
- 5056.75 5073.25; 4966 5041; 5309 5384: 0.11 mag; 20.2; 25.4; 21.1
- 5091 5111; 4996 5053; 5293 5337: 0.15 mag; 19.5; 25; 21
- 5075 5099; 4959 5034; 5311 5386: 0.17 mag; 20.5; 25.4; 21.7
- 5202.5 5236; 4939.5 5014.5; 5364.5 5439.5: 0.17 mag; 21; 25.5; 23.6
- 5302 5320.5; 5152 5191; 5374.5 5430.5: -0.25 mag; 15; 25.9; 21.6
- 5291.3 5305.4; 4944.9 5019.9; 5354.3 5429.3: 0.01 mag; 20.8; 25.9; 24.7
